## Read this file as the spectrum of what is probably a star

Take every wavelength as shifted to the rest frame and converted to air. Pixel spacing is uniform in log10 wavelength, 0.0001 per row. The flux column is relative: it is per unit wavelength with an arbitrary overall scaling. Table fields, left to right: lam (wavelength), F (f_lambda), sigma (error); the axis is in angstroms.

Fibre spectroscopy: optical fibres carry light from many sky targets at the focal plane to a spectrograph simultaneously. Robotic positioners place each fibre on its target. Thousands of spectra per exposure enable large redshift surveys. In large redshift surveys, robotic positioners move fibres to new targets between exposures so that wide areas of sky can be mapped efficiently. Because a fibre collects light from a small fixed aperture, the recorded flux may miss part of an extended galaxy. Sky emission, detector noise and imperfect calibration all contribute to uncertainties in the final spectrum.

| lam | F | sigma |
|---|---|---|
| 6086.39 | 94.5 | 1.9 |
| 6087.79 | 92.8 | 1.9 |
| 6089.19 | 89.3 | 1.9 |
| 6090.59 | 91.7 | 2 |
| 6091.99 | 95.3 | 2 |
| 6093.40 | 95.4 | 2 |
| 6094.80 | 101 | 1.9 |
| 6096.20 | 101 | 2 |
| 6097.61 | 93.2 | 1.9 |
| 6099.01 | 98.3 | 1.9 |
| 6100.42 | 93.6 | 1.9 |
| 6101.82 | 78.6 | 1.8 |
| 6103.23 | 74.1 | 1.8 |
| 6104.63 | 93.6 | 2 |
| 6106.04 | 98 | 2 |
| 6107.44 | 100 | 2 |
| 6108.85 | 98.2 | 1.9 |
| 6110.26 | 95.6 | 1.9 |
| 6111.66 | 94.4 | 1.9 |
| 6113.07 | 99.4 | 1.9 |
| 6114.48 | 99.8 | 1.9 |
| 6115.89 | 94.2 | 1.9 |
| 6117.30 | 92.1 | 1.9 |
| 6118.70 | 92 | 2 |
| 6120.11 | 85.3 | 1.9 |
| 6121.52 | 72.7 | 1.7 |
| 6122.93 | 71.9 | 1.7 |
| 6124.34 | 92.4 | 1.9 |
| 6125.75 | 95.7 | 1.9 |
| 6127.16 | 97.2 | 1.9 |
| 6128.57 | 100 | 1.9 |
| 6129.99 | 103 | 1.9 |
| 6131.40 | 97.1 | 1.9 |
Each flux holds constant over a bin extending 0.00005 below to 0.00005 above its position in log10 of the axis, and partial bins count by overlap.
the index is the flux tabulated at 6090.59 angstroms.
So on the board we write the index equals 91.7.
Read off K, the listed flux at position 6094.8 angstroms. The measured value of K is 101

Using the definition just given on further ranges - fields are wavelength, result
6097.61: 93.2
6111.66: 94.4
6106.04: 98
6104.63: 93.6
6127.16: 97.2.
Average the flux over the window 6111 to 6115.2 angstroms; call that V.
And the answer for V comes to 97.7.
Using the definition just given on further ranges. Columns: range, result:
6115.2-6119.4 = 92.9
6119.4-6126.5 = 83.7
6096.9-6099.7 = 95.7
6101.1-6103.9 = 76.5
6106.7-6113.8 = 97.6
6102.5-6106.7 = 88.3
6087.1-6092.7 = 92.3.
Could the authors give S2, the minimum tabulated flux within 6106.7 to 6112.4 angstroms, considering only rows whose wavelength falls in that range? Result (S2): 94.4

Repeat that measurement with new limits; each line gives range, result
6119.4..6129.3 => 71.9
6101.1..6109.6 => 74.1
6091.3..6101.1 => 93.2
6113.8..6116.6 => 94.2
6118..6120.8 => 85.3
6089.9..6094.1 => 91.7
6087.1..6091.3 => 89.3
